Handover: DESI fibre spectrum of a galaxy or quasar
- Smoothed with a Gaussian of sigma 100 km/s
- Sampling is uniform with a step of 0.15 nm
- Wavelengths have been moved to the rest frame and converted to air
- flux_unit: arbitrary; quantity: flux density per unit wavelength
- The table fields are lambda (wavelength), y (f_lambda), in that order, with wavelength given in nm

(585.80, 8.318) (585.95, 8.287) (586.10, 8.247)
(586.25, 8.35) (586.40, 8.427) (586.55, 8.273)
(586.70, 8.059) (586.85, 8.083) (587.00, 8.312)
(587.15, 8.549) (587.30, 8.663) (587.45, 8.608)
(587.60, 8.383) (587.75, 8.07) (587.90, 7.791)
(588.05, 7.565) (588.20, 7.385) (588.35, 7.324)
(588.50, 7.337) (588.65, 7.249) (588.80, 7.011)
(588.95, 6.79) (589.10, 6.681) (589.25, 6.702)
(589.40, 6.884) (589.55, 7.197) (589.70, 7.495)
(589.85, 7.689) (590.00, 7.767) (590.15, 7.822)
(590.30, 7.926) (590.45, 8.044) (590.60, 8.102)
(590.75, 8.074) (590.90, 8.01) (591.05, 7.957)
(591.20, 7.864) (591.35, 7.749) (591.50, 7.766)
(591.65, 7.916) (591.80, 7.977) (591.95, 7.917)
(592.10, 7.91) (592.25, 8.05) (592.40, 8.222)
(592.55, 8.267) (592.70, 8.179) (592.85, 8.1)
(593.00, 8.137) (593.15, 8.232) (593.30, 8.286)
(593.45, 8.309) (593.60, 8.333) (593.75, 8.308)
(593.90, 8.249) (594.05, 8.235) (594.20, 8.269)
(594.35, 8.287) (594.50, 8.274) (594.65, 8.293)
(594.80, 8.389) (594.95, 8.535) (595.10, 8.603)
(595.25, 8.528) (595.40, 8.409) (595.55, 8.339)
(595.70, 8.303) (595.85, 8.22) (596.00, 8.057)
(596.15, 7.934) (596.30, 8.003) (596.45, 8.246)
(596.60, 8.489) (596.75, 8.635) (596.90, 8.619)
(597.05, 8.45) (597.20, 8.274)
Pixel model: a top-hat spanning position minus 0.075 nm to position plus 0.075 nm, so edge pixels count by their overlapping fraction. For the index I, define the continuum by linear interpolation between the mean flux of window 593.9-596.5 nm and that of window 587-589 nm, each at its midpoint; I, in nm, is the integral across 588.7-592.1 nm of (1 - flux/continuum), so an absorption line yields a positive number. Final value 0.15 nm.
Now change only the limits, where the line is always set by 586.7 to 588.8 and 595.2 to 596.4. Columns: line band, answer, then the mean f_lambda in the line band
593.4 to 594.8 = -0.023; 8.29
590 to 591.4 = 0.015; 7.94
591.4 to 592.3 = 0.017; 7.91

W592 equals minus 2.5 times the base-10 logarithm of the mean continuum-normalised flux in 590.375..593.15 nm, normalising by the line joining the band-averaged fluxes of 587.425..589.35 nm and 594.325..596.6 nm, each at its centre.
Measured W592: -0.02 mag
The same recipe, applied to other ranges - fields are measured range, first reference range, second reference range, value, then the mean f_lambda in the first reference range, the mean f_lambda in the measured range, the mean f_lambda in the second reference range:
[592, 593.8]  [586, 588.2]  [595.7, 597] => 0.01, 8.21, 8.19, 8.28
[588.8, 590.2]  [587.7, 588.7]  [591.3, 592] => 0.07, 7.53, 7.2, 7.87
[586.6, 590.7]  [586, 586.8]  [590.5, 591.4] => 0.06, 8.27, 7.69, 7.97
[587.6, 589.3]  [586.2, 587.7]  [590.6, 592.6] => 0.13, 8.37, 7.32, 7.98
